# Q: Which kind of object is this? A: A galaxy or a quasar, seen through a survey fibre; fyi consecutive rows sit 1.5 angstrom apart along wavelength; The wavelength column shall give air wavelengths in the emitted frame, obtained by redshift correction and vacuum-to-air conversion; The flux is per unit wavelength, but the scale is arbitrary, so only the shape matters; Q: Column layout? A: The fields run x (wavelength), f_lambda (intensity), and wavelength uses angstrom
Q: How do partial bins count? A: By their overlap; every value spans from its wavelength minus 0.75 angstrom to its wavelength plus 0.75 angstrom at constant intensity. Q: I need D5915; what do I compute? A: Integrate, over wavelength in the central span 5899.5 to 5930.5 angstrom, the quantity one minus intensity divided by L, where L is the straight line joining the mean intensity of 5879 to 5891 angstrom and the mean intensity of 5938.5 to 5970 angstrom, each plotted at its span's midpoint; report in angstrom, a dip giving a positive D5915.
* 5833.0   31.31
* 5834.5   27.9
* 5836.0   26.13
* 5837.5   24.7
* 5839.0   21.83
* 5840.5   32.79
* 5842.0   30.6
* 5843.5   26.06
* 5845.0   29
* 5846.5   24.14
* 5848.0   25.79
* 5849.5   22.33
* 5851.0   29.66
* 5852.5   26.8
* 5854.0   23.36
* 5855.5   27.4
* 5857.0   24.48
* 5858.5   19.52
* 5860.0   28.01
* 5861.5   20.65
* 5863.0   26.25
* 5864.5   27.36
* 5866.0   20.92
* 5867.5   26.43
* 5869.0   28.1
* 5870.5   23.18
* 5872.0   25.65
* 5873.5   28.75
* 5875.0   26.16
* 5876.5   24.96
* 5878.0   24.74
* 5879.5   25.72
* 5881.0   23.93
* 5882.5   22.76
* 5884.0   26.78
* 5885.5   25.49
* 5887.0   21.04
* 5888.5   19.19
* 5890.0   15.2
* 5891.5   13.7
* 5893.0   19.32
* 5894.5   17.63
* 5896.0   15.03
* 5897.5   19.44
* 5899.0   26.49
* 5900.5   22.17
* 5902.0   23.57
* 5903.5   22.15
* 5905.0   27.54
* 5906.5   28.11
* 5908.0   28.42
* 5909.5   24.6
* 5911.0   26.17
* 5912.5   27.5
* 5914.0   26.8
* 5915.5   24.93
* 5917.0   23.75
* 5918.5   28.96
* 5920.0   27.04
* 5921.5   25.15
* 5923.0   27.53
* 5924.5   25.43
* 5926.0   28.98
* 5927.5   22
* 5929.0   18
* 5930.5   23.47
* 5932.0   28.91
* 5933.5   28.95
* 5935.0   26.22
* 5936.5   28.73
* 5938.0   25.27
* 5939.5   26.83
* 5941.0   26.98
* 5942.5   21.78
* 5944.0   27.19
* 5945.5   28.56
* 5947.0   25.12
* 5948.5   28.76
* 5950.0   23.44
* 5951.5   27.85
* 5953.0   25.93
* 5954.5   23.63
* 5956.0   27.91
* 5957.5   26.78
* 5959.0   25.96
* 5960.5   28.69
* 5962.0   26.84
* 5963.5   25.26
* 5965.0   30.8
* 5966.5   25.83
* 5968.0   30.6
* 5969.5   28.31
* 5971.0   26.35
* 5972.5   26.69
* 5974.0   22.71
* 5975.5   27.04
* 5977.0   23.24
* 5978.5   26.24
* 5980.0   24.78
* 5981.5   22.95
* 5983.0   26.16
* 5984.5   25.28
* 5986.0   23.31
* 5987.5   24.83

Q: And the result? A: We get -1.53 angstrom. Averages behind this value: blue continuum 22.3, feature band 25.4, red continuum 26.8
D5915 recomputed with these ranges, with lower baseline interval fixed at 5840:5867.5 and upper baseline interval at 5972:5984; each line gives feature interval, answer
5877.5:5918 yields 3.8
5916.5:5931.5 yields 0.1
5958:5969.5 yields -1.2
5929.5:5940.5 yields -0.6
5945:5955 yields -0.4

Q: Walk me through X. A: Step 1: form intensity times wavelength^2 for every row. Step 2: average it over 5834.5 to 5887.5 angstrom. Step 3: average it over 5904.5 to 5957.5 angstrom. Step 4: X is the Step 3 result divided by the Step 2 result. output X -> 1.05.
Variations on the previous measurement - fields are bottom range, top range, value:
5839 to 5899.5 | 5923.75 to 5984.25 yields 1.12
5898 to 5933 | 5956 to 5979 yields 1.07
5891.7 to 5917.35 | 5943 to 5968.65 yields 1.16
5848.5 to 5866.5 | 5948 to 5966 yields 1.12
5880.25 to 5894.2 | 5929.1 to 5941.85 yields 1.30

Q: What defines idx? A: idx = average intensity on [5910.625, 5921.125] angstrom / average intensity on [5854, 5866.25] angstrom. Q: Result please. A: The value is 1.08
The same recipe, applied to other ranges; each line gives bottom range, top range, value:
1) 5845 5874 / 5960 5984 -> 1.04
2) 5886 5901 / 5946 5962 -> 1.39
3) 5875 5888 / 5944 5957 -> 1.08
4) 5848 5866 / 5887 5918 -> 0.91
